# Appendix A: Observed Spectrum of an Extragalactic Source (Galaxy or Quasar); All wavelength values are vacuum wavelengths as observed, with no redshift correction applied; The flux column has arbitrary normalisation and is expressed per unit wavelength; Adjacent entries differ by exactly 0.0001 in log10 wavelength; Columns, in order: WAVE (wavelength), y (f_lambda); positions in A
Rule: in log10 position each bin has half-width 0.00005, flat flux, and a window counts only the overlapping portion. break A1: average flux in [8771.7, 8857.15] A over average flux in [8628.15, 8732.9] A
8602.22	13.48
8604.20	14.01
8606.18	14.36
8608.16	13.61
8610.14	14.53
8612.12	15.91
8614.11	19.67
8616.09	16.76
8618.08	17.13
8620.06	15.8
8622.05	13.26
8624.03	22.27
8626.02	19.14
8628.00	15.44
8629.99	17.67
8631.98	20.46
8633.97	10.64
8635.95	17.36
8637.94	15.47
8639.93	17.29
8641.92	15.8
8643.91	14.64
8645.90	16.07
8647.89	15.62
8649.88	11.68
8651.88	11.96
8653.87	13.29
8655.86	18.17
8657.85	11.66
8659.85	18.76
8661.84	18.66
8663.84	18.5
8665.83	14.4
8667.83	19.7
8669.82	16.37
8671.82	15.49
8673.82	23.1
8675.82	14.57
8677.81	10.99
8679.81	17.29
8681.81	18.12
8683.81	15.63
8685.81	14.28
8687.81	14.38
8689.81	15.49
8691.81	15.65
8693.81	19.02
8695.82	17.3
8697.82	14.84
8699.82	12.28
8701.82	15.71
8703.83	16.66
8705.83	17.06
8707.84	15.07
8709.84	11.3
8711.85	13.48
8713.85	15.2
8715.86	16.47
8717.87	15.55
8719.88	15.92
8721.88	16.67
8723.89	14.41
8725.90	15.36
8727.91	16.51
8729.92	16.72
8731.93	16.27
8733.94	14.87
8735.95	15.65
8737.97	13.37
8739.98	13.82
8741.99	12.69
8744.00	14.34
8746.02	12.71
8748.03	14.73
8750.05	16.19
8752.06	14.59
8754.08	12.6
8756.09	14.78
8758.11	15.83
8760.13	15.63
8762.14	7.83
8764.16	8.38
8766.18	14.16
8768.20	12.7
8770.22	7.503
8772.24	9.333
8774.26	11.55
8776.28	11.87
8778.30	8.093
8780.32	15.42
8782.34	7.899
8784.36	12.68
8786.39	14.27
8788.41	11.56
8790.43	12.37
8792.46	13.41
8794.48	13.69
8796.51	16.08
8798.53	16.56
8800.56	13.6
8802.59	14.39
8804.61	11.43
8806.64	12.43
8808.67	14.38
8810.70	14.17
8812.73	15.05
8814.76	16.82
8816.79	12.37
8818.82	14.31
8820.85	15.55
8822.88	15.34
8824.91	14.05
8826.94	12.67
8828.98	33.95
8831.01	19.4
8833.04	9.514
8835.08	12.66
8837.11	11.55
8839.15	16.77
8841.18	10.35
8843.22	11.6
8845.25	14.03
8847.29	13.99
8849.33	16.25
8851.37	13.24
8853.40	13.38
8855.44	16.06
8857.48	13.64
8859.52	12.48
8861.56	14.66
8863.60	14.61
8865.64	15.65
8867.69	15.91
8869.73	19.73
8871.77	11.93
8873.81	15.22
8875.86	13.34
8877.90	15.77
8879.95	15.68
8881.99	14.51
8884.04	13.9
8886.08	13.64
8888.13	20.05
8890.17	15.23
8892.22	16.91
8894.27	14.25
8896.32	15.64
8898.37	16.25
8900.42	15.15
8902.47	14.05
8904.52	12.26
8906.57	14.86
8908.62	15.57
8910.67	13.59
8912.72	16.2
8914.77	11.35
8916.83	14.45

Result 0.88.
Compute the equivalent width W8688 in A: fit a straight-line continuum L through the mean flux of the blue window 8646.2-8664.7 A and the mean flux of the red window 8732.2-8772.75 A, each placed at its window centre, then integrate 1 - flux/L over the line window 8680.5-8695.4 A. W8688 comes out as -1.5 A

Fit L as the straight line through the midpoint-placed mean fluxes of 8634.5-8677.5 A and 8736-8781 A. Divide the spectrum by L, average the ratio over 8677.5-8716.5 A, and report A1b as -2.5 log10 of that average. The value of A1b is -0.052 mag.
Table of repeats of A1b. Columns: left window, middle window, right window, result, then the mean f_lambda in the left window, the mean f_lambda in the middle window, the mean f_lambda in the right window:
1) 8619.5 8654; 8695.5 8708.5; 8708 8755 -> -0.028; 15.8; 15.5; 14.8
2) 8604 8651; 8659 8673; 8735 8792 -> -0.160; 16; 17.5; 12.6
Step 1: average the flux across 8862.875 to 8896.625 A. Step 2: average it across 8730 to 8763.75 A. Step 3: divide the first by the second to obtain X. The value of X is 1.09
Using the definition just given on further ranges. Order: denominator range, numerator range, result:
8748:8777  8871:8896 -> 1.21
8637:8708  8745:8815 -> 0.82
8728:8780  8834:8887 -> 1.08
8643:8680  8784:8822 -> 0.88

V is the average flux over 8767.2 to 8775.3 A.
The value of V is 10.3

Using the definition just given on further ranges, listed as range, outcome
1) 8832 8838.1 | 11.3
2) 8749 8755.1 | 14.5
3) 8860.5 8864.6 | 14.6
